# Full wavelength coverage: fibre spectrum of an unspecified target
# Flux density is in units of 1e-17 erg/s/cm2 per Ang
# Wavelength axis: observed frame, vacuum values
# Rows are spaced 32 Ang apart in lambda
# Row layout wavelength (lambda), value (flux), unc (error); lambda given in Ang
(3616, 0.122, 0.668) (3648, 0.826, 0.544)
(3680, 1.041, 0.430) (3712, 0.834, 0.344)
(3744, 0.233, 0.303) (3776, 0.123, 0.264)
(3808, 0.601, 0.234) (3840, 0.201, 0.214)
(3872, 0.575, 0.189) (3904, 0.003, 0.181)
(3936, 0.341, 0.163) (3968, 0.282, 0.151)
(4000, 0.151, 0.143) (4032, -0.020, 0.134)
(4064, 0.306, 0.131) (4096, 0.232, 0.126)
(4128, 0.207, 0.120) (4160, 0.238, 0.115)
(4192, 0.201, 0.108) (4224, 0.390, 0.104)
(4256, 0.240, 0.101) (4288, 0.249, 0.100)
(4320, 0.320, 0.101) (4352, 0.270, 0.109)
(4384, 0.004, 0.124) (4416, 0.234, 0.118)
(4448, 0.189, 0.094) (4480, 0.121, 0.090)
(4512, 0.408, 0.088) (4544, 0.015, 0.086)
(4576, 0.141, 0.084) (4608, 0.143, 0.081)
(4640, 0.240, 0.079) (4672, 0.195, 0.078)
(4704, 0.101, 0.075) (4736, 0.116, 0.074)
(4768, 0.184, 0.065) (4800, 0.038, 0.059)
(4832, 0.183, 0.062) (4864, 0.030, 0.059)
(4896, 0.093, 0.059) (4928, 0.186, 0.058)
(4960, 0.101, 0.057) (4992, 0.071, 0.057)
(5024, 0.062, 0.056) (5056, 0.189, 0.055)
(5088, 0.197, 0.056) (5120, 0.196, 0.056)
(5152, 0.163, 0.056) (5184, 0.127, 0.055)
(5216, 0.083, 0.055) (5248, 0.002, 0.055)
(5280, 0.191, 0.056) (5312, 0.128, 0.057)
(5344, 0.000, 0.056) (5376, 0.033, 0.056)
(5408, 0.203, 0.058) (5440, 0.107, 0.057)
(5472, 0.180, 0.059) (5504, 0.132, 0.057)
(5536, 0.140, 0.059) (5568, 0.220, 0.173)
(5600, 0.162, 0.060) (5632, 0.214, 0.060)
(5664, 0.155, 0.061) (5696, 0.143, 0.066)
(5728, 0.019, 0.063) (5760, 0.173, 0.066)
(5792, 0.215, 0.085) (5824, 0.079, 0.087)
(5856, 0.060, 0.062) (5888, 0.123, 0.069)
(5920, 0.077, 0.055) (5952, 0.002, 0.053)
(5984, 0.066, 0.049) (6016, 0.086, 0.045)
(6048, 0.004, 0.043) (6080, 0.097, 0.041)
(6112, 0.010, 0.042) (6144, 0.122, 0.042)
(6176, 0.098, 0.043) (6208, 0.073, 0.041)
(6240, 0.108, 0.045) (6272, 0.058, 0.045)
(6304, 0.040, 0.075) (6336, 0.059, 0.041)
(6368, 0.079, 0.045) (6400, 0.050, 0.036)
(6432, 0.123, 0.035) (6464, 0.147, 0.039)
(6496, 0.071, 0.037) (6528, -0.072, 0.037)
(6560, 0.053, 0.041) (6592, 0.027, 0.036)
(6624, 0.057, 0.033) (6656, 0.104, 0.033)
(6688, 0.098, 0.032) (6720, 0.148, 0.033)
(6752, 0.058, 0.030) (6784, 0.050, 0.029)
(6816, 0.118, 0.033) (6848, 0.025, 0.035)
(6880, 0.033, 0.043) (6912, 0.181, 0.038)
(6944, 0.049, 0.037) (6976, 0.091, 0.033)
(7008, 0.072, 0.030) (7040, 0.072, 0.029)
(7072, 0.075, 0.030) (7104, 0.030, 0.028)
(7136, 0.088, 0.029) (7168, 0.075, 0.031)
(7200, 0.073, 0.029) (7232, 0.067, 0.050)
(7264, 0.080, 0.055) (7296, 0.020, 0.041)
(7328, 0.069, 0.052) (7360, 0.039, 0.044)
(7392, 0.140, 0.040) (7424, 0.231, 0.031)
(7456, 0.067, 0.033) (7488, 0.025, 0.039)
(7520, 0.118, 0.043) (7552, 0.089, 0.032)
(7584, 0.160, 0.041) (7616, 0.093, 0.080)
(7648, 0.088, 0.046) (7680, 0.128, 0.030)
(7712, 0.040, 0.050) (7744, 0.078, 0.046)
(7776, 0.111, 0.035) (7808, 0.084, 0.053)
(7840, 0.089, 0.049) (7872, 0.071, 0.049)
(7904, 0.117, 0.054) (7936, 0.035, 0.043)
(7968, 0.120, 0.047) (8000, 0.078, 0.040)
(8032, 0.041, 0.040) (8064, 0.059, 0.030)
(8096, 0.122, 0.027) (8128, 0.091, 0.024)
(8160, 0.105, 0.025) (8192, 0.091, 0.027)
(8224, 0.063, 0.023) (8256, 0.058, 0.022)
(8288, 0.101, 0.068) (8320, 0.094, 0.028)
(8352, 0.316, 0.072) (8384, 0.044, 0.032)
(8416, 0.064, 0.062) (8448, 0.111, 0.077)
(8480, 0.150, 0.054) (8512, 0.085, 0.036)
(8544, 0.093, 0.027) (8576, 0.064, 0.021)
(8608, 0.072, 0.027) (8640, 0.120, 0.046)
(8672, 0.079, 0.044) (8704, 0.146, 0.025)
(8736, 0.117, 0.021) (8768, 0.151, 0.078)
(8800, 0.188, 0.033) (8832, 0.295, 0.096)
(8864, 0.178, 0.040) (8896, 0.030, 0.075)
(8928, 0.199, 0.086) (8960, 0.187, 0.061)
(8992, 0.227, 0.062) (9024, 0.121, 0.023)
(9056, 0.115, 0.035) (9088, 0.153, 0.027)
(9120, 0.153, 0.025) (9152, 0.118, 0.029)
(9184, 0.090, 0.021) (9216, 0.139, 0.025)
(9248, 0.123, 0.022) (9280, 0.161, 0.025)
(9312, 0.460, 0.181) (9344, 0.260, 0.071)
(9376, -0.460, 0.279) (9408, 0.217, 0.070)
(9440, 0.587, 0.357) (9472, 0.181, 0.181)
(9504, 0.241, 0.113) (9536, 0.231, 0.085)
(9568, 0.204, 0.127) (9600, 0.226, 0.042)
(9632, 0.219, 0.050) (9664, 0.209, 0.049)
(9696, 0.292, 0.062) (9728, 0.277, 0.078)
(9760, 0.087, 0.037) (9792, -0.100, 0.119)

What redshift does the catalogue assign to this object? 0.987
